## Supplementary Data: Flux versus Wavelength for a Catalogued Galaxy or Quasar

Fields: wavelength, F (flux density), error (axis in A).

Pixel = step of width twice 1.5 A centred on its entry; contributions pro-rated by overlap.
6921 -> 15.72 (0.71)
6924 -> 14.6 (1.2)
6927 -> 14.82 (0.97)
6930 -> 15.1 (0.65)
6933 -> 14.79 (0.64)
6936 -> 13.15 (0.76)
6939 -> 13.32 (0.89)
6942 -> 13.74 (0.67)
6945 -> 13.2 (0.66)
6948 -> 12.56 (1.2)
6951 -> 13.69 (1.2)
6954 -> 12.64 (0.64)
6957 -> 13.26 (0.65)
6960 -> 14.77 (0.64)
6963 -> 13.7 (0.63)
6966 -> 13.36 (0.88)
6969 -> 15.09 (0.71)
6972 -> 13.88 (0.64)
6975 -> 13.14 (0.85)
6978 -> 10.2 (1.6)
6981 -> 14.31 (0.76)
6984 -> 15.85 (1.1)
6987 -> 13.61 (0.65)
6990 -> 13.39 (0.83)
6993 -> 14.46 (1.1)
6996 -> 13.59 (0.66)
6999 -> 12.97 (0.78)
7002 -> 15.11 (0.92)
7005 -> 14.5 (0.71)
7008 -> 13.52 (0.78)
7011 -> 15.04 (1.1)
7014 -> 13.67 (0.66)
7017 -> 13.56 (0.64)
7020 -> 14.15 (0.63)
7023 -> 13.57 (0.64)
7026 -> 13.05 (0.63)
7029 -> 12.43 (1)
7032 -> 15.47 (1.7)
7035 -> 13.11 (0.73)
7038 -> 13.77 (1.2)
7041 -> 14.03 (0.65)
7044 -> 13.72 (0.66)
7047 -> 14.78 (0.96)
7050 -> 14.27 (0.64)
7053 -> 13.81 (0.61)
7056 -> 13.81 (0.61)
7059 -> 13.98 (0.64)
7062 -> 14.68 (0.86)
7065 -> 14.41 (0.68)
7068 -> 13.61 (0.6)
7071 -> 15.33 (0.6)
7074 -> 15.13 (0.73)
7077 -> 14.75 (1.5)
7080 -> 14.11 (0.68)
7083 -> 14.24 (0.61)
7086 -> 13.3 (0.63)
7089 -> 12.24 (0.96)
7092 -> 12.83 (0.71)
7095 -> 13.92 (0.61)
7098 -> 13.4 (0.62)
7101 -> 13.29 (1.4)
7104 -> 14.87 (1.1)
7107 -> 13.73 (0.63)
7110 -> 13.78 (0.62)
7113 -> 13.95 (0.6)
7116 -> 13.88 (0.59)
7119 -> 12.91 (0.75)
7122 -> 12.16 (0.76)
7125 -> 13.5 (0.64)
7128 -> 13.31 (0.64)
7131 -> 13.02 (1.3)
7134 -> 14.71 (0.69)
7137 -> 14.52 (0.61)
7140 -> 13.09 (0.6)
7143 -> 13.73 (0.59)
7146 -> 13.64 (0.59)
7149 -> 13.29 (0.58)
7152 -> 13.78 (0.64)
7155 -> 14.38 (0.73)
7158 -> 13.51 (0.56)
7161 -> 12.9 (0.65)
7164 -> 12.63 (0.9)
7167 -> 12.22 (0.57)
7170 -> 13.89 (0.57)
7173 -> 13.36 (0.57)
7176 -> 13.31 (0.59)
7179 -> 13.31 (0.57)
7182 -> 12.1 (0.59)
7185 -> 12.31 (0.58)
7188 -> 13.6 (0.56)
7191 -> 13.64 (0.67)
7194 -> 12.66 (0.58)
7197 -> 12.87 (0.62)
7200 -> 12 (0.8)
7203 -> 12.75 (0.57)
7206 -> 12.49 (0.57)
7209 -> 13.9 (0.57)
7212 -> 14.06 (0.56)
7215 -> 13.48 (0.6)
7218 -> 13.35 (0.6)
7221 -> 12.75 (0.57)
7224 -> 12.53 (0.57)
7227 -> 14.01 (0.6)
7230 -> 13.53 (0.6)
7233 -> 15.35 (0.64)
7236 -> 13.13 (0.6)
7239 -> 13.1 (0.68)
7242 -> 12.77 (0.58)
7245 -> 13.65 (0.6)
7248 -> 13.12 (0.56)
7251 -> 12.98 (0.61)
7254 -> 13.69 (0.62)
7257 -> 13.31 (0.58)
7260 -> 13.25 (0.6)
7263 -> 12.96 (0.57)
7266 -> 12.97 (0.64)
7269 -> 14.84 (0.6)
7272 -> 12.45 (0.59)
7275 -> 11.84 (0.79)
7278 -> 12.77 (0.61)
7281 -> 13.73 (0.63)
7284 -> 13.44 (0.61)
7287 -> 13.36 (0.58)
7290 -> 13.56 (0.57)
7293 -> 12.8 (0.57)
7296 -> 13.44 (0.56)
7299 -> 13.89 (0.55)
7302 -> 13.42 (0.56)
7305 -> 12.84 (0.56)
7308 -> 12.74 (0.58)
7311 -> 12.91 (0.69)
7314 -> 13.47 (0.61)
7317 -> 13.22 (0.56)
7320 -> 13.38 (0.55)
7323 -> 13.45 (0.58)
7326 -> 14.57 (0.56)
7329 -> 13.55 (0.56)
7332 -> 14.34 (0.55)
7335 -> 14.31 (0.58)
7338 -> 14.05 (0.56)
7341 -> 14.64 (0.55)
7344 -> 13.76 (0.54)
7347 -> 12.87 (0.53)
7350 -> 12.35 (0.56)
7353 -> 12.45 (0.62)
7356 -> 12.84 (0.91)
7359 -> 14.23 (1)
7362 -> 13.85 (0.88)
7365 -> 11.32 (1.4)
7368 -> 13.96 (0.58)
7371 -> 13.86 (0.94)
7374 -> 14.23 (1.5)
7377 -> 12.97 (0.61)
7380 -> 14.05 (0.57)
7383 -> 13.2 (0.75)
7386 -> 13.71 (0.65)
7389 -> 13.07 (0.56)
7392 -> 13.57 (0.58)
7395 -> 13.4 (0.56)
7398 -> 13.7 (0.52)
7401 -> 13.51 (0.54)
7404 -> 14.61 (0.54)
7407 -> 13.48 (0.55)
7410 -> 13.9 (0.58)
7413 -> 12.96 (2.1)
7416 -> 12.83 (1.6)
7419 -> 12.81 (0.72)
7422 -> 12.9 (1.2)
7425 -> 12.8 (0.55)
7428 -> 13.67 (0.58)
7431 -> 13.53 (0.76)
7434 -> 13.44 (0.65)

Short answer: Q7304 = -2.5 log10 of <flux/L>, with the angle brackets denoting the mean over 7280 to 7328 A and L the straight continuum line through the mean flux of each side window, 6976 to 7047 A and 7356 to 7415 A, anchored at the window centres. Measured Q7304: 0.02 mag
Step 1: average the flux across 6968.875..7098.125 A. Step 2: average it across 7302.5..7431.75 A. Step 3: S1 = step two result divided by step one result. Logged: 1.0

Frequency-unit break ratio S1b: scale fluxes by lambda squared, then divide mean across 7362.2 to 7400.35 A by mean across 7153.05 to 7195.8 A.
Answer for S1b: 1.1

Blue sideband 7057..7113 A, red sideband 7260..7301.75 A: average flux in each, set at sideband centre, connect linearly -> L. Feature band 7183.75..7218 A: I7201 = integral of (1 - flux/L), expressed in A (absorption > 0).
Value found 1.1 A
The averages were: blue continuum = 14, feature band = 13.1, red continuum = 13.2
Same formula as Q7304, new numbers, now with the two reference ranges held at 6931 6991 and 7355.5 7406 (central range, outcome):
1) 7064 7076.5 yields -0.08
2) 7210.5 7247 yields 0.01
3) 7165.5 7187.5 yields 0.05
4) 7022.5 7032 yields 0.02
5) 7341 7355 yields 0.04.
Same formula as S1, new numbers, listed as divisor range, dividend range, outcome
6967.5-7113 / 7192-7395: 0.96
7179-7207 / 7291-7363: 1.06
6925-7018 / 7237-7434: 0.97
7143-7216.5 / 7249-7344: 1.02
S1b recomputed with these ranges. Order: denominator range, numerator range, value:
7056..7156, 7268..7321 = 1.01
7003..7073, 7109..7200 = 0.98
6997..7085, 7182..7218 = 0.97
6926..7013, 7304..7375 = 1.08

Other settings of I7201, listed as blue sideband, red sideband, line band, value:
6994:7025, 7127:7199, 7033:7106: -1.5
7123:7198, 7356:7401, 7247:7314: 1.1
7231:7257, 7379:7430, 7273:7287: 0.5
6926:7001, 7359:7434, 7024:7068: -0.9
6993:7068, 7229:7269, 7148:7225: 2.6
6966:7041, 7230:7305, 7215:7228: 0.2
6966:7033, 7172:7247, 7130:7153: -0.6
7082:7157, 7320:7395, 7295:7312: 0.4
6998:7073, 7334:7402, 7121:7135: 0.5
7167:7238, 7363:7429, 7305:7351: -0.8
